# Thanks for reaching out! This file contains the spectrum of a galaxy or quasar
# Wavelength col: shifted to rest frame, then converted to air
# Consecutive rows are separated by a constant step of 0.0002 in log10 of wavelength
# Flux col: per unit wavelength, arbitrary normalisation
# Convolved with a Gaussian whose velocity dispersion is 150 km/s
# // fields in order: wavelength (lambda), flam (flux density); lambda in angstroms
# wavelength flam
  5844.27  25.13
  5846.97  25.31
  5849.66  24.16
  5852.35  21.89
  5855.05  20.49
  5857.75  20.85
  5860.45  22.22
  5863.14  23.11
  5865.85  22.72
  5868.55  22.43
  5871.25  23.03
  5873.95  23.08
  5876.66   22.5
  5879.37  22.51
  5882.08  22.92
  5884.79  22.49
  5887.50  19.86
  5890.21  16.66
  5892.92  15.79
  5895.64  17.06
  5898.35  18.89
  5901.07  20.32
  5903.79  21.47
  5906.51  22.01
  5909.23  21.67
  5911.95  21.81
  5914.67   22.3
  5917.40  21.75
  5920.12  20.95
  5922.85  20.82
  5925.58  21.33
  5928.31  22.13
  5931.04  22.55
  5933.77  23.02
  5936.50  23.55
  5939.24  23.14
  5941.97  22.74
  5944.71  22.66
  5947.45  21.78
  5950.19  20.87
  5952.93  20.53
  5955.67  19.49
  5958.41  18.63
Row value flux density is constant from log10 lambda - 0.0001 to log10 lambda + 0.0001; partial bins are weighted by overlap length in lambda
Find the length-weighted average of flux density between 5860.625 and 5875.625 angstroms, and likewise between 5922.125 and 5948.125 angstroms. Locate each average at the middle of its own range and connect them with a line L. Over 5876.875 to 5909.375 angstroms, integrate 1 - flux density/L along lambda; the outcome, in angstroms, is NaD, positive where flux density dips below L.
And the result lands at 3.6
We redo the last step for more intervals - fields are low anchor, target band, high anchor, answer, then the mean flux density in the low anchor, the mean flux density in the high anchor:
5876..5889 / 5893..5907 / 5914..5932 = 1.5 angstroms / 22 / 21.6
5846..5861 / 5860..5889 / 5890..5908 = -2.2 angstroms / 22.4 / 19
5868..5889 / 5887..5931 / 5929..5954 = 3.8 angstroms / 22.3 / 22.3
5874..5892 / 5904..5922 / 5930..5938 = 0.5 angstroms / 21.2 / 23.1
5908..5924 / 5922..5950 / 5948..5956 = -1.8 angstroms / 21.6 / 20.6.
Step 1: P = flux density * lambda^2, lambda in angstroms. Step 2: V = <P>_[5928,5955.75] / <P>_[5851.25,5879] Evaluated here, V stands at 1.02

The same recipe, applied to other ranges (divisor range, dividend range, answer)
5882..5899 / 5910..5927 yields 1.15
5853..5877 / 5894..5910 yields 0.92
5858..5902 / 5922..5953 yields 1.08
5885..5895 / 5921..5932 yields 1.22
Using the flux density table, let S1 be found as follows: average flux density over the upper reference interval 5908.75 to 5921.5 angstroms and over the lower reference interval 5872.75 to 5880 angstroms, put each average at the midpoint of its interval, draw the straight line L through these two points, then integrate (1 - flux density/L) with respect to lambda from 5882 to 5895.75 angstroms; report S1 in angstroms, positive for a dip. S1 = 2.1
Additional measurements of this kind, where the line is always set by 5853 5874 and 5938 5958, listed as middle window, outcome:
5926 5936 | -0.43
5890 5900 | 2.13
